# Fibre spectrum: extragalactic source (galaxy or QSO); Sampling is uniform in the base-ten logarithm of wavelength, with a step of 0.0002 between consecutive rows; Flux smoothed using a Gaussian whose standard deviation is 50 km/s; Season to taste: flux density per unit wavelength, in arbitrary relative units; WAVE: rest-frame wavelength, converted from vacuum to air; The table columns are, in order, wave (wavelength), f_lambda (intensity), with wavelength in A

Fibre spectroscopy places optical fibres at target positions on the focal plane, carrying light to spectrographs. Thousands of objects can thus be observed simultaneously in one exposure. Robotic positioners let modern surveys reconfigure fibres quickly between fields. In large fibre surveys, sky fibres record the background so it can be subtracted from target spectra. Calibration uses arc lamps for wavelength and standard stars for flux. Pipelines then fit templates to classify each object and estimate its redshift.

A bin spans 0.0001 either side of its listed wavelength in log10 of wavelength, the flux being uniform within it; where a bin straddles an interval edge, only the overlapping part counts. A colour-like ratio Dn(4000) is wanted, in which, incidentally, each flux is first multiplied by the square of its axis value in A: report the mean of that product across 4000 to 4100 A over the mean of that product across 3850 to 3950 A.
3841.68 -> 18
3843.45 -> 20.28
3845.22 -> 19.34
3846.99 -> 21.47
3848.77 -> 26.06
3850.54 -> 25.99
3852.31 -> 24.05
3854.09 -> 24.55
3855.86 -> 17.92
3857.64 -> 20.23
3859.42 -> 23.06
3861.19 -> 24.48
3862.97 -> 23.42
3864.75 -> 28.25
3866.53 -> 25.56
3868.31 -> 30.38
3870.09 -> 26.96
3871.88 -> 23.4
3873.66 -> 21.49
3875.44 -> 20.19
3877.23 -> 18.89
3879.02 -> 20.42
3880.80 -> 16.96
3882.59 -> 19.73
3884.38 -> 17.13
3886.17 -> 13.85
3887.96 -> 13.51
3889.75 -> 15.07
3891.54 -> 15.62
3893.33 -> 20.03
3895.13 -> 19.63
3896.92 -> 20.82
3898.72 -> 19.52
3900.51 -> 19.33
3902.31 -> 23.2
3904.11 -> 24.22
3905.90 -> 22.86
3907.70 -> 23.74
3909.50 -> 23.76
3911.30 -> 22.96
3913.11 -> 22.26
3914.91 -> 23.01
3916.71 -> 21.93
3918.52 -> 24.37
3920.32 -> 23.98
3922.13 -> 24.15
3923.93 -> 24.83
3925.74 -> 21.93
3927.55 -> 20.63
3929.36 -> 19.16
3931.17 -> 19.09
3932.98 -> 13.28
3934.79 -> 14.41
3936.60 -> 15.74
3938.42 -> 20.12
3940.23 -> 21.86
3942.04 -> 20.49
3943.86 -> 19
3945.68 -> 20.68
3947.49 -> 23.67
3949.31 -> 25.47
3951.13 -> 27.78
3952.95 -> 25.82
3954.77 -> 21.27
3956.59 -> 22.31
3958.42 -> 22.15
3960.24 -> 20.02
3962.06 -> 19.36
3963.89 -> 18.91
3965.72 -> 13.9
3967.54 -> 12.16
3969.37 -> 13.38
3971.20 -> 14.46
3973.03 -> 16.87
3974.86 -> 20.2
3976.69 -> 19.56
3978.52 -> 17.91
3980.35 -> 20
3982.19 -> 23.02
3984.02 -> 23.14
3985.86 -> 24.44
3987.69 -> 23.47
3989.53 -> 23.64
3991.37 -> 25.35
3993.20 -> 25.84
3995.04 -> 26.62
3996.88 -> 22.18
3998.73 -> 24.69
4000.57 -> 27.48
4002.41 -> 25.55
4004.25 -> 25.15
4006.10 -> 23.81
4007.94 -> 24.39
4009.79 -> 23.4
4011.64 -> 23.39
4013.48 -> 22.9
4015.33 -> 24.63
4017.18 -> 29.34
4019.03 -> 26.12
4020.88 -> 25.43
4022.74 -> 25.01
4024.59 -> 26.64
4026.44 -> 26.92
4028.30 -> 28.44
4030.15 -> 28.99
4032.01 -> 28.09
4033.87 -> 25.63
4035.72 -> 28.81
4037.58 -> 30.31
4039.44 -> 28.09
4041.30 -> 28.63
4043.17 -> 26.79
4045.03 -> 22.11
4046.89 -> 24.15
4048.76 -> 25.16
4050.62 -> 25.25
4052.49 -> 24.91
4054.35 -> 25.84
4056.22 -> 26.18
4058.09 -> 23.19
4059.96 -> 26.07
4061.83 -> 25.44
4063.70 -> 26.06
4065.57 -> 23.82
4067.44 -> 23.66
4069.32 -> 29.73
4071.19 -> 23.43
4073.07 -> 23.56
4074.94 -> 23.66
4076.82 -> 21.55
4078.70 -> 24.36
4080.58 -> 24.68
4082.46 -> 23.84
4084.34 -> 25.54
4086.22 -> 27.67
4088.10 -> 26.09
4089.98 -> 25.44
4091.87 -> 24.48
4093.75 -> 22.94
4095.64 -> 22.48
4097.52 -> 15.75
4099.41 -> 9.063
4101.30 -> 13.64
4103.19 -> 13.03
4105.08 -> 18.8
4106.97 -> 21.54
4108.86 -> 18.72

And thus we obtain 1.3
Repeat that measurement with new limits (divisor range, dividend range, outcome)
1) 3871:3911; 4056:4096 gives 1.37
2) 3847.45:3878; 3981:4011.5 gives 1.10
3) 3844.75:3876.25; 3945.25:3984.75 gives 0.89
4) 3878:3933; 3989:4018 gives 1.28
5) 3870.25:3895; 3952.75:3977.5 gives 1.04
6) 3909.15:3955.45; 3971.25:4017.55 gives 1.11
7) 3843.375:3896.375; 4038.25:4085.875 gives 1.30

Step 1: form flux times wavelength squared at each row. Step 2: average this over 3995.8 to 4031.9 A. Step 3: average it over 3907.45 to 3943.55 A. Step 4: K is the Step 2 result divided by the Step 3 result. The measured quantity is 1.27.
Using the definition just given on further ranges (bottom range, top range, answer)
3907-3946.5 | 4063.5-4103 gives 1.17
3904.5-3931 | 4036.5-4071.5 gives 1.21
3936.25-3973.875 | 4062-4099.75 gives 1.27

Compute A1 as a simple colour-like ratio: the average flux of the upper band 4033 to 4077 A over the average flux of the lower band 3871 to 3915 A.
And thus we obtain 1.28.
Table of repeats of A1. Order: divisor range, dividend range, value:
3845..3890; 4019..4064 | 1.21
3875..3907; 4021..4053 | 1.41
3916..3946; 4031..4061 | 1.29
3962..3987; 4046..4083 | 1.34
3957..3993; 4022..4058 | 1.35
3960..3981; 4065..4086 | 1.43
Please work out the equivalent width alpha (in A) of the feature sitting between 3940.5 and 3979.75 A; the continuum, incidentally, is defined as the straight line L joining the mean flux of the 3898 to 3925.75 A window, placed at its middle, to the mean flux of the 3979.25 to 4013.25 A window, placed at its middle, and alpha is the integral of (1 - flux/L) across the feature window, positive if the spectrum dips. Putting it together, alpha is 6.3 A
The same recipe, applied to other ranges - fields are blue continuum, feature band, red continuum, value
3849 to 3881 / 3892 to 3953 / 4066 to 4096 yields 5.6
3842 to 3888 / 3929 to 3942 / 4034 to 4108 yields 2.7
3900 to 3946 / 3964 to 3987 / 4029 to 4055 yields 5.2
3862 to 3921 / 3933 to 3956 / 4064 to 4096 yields 1.3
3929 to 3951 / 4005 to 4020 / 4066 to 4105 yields -2.7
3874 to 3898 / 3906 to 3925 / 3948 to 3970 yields -4.6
